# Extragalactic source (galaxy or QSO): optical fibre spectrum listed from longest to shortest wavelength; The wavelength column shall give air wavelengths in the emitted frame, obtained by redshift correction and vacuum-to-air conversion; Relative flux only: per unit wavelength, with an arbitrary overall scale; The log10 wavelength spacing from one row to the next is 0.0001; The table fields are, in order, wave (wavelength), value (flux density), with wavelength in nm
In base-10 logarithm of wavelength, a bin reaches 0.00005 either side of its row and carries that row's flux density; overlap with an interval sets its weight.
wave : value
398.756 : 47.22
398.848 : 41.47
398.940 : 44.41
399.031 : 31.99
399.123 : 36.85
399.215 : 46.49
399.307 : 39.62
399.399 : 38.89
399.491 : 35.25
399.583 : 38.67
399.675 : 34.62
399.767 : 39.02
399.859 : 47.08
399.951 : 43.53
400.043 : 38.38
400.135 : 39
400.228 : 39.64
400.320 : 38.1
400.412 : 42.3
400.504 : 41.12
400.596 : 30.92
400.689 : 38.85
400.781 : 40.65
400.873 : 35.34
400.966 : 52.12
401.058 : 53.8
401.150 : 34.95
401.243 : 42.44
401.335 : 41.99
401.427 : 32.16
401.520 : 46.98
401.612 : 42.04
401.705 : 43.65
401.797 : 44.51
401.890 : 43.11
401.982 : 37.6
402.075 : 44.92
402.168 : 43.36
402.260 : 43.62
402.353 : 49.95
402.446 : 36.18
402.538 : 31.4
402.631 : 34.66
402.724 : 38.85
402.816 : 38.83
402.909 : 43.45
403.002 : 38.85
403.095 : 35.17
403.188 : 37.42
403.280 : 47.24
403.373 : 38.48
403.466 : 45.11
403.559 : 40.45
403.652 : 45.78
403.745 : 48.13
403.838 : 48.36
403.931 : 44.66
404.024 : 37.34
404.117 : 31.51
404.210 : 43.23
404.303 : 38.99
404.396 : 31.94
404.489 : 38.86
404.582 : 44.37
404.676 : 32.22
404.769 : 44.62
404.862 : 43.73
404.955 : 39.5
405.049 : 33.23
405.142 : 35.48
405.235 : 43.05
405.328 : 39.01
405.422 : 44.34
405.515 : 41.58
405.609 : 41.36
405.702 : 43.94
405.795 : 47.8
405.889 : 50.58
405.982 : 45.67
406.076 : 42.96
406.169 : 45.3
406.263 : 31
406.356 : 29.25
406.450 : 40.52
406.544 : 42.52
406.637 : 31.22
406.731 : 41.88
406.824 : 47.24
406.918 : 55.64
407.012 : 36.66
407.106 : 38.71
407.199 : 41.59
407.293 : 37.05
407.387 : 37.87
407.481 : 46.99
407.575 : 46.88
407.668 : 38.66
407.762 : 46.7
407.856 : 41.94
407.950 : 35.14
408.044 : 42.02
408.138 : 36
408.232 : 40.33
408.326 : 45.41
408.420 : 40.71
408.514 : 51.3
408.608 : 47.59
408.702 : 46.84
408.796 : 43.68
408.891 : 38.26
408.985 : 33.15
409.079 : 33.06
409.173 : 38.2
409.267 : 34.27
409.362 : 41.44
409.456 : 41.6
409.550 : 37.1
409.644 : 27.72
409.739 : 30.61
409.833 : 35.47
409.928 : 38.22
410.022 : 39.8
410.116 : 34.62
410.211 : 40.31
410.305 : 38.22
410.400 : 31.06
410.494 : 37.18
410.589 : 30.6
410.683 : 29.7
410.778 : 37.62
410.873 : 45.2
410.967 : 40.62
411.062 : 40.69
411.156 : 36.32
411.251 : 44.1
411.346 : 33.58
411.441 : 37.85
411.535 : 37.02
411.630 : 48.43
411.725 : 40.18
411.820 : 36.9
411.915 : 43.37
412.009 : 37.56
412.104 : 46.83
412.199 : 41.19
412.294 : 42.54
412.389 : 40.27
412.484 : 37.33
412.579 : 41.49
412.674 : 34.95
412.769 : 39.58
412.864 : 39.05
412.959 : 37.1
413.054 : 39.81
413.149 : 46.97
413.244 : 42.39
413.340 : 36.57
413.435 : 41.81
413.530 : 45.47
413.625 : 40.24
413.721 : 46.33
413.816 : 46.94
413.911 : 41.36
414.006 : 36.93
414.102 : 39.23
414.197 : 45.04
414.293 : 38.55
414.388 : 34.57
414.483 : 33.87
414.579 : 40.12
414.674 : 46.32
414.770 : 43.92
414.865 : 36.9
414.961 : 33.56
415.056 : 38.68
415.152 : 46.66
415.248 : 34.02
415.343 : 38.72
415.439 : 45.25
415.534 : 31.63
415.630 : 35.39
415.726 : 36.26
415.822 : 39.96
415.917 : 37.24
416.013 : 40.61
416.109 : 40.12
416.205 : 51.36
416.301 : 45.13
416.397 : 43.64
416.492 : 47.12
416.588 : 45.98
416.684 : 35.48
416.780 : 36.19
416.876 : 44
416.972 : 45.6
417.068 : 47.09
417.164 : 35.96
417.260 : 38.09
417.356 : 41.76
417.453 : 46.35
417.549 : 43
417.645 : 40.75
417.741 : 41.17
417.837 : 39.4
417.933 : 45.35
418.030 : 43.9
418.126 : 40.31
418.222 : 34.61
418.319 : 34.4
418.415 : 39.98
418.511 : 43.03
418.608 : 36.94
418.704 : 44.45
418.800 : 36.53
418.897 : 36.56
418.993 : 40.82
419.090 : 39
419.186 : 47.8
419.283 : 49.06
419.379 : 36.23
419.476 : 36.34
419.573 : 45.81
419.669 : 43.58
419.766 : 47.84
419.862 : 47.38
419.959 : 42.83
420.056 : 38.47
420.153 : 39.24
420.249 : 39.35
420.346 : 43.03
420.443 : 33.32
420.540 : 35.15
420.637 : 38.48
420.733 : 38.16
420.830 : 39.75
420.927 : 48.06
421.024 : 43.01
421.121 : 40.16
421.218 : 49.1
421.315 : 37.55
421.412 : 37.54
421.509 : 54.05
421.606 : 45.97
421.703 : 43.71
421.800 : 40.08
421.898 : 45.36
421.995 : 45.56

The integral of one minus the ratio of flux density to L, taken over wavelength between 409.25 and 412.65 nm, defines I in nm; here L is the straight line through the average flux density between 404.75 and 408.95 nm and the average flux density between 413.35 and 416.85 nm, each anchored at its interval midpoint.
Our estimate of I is 0.239 nm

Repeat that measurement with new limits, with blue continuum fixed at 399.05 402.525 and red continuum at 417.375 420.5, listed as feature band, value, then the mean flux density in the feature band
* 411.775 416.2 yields 0.103 nm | 40.1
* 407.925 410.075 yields 0.101 nm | 39.1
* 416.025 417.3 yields -0.050 nm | 42.7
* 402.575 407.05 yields 0.006 nm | 40.9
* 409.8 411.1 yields 0.124 nm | 37.1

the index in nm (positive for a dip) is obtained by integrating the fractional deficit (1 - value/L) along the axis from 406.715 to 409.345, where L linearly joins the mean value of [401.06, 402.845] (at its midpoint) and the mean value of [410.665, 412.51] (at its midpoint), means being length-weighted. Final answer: -0.08 nm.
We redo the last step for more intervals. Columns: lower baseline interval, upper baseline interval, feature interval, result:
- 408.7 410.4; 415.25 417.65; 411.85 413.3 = -0.07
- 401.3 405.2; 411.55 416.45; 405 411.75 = 0.12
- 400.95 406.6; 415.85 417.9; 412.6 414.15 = 0.04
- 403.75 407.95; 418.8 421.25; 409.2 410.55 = 0.16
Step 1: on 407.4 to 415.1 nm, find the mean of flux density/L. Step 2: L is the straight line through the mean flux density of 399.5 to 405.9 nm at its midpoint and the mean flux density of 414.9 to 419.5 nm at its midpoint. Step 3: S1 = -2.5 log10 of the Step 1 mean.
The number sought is 0.028 mag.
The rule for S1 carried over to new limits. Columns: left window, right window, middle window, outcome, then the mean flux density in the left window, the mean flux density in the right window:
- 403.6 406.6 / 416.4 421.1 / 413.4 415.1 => 0.01 mag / 40.9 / 41.2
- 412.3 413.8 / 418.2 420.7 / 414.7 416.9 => 0.01 mag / 40.8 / 40.4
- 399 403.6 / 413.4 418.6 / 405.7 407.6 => -0.03 mag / 40.4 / 40.8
